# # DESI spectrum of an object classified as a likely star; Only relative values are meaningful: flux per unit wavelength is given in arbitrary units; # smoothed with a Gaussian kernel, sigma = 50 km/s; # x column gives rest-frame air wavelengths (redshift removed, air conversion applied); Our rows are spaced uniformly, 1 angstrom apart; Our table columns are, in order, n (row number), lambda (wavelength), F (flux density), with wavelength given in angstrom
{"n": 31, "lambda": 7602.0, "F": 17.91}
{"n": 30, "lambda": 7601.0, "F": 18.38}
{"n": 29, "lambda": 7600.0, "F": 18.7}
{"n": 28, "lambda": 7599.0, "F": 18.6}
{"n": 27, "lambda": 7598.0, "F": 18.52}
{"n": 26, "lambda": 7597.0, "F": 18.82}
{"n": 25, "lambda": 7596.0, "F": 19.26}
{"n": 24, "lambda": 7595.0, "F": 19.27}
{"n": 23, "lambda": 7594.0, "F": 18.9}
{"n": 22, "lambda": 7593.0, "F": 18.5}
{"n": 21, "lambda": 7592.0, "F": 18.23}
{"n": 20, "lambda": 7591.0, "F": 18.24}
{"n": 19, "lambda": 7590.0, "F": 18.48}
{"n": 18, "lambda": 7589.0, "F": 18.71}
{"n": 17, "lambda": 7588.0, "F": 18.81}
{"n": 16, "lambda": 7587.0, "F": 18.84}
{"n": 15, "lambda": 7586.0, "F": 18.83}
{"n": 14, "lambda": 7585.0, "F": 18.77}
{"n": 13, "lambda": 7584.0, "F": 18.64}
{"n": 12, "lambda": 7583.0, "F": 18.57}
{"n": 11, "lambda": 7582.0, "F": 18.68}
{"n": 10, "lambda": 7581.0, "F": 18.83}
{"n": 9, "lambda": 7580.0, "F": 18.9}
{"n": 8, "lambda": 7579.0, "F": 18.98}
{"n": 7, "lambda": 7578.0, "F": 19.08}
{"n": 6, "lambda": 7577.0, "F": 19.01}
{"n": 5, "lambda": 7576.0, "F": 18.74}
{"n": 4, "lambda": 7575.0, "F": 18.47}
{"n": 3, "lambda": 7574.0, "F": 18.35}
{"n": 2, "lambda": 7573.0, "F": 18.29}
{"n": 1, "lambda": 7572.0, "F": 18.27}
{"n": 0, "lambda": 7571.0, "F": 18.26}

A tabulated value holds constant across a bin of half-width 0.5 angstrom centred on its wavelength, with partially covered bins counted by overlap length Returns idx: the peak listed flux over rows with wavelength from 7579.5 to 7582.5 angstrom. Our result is 18.9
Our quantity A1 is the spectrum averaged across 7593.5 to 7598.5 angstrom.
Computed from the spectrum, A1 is 19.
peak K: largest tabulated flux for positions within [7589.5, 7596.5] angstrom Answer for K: 19.27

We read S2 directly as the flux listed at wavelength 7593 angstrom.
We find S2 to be 18.5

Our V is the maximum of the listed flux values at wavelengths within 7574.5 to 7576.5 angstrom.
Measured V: 18.74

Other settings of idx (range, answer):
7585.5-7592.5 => 18.84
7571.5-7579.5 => 19.08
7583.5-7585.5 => 18.77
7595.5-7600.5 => 19.26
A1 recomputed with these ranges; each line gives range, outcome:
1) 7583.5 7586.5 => 18.7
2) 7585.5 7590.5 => 18.7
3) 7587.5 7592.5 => 18.5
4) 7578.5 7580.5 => 18.9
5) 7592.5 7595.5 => 18.9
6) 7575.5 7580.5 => 18.9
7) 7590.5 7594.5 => 18.5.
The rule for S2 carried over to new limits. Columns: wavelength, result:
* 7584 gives 18.64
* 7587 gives 18.84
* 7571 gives 18.26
